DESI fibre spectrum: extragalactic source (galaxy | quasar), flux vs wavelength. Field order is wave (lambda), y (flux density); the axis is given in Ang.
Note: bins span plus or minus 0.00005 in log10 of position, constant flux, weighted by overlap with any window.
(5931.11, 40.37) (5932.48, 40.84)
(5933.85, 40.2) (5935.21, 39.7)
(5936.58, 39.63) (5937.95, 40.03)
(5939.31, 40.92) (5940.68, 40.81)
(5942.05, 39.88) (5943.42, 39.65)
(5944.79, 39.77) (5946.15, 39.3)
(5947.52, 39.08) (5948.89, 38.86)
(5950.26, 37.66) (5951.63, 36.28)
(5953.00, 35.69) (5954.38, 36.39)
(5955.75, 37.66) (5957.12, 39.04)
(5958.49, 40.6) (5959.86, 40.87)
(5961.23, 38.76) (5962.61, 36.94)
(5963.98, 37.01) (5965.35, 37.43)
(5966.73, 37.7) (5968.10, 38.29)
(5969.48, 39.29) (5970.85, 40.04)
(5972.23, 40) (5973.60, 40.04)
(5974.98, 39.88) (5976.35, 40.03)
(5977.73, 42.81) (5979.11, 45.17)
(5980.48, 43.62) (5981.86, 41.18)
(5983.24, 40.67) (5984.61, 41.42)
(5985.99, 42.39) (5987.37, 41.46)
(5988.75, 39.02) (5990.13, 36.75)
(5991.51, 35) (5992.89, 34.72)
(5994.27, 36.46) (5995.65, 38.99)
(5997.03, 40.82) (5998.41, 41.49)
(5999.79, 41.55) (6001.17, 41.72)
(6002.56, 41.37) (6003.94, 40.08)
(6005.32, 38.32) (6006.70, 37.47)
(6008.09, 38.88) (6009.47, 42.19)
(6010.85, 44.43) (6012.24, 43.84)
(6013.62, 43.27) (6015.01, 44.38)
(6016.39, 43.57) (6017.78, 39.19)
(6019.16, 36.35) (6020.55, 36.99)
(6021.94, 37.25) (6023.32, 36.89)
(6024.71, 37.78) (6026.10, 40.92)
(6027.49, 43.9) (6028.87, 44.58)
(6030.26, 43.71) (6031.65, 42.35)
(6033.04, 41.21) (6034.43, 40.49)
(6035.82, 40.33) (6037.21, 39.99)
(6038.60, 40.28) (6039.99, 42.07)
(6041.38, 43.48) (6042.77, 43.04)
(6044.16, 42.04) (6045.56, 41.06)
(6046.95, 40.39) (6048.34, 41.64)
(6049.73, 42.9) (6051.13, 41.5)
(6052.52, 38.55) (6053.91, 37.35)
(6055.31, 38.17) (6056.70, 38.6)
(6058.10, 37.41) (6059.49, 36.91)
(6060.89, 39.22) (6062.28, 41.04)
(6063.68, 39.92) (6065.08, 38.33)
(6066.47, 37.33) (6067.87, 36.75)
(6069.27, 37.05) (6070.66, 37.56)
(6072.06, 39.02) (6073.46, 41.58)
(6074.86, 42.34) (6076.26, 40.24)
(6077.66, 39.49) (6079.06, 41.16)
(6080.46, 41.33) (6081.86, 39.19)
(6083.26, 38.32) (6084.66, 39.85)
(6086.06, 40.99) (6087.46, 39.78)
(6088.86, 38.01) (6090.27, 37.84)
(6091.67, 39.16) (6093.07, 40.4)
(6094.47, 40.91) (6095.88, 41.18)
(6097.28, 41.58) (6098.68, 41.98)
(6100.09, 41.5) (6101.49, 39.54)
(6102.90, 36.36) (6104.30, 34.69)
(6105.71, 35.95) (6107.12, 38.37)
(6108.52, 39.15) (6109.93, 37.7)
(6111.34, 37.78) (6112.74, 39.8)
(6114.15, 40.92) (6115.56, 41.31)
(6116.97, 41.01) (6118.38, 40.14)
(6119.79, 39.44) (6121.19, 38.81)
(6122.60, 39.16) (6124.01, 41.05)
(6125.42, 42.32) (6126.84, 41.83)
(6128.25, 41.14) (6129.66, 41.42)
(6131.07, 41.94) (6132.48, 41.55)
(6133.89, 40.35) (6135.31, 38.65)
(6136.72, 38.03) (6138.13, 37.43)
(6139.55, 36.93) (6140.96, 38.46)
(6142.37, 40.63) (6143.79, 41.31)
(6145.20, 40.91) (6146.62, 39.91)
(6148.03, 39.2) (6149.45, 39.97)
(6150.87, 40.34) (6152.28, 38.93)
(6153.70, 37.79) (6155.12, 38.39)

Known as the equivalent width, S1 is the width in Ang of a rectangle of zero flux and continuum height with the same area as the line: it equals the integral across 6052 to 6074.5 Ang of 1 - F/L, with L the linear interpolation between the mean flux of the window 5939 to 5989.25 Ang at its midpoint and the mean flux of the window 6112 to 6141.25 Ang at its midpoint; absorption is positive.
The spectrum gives 0.8 Ang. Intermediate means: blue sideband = 39.6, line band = 38.5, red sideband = 40.1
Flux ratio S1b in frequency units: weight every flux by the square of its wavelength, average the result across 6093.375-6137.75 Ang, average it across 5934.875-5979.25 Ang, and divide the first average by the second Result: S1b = 1.1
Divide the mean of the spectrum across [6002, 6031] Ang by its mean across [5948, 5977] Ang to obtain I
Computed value 1.06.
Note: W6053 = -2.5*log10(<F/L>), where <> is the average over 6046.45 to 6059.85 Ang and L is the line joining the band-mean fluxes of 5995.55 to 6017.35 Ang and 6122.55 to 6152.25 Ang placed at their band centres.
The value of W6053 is 0.042 mag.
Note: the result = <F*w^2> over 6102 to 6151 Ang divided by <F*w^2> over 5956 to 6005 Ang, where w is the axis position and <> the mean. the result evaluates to 1.04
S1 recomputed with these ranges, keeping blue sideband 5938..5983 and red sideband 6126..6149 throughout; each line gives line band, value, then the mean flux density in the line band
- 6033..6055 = -0.7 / 41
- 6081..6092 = 0.2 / 39.2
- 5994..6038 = -1.2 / 40.7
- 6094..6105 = 0.0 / 39.7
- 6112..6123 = 0.0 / 40.1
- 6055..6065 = 0.2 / 38.7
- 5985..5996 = 0.4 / 38.1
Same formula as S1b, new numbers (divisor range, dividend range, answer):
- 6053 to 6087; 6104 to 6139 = 1.03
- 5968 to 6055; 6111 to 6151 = 1.03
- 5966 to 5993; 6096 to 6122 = 1.02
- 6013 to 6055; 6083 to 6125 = 0.99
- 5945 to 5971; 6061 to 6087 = 1.07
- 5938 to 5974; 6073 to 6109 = 1.07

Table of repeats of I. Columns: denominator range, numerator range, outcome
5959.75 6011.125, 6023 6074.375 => 1.01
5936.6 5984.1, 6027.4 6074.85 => 1.02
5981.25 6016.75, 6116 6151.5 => 0.99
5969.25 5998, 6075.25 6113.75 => 0.98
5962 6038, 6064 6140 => 0.98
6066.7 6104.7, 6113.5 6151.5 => 1.01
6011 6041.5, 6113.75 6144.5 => 0.98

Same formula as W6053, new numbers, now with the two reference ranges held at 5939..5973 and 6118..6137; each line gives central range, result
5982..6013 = -0.02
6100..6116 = 0.05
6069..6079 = 0.00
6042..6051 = -0.06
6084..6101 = 0.00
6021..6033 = -0.04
